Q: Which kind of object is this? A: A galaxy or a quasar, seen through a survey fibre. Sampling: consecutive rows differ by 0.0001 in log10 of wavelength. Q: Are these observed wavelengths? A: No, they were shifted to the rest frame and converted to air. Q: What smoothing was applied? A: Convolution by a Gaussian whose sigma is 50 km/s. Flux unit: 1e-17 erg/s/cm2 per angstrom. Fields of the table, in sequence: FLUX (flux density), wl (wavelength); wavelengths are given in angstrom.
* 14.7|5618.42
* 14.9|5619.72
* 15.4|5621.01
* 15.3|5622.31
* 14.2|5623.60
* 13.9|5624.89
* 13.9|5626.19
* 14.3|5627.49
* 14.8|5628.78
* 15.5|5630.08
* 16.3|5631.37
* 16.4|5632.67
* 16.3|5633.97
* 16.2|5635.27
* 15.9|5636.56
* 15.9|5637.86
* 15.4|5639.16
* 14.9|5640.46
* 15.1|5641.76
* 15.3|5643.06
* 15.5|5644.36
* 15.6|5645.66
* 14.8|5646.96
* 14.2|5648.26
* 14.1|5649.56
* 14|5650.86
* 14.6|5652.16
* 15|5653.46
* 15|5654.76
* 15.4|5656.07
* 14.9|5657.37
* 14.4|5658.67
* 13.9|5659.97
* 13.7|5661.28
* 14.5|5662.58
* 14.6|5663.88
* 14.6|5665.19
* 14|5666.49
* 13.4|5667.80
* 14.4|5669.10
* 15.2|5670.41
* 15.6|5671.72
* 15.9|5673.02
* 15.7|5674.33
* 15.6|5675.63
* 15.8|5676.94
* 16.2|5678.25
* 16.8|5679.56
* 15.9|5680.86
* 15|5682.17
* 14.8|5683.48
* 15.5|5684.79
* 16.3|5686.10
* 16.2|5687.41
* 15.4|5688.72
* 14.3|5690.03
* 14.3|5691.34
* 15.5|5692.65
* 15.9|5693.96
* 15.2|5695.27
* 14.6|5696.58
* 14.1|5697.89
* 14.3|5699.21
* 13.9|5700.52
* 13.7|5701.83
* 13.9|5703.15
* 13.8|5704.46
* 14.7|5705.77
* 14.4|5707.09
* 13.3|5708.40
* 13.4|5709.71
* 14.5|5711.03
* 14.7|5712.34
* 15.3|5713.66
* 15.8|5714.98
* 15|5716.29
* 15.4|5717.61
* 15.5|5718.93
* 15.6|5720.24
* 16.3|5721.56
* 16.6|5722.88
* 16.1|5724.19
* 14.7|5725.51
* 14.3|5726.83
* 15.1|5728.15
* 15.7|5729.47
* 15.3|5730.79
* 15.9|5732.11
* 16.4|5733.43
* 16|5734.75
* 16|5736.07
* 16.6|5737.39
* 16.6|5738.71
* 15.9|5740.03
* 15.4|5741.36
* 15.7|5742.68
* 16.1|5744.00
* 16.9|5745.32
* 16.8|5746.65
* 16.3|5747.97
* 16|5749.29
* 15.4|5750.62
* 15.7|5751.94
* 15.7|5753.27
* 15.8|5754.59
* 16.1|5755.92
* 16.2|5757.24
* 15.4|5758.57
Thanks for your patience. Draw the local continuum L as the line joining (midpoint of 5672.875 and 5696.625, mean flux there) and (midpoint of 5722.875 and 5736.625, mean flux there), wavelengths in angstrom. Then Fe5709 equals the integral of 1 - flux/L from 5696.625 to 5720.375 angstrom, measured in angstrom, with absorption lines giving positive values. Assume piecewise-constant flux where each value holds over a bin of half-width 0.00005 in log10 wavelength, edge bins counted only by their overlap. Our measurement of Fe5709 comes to 1.6 angstrom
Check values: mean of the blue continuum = 15.5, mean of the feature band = 14.5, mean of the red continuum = 15.6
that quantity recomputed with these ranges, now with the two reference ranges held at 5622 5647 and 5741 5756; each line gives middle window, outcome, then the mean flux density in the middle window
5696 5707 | 1.1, 14.1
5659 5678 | 0.9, 14.8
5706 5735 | 1.1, 15.2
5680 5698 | 0.4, 15.3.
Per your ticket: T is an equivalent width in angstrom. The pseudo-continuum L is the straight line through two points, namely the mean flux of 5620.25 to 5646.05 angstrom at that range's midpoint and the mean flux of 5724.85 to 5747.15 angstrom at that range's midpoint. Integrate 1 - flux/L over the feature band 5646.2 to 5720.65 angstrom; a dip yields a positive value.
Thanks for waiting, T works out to 3.40 angstrom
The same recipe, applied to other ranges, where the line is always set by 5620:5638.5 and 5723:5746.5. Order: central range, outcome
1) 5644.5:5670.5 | 1.56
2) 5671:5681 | -0.25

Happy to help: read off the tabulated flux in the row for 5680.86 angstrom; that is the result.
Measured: 15.9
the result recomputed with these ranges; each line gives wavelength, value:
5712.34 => 14.7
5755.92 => 16.1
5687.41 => 16.2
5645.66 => 15.6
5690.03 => 14.3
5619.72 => 14.9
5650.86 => 14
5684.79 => 15.5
